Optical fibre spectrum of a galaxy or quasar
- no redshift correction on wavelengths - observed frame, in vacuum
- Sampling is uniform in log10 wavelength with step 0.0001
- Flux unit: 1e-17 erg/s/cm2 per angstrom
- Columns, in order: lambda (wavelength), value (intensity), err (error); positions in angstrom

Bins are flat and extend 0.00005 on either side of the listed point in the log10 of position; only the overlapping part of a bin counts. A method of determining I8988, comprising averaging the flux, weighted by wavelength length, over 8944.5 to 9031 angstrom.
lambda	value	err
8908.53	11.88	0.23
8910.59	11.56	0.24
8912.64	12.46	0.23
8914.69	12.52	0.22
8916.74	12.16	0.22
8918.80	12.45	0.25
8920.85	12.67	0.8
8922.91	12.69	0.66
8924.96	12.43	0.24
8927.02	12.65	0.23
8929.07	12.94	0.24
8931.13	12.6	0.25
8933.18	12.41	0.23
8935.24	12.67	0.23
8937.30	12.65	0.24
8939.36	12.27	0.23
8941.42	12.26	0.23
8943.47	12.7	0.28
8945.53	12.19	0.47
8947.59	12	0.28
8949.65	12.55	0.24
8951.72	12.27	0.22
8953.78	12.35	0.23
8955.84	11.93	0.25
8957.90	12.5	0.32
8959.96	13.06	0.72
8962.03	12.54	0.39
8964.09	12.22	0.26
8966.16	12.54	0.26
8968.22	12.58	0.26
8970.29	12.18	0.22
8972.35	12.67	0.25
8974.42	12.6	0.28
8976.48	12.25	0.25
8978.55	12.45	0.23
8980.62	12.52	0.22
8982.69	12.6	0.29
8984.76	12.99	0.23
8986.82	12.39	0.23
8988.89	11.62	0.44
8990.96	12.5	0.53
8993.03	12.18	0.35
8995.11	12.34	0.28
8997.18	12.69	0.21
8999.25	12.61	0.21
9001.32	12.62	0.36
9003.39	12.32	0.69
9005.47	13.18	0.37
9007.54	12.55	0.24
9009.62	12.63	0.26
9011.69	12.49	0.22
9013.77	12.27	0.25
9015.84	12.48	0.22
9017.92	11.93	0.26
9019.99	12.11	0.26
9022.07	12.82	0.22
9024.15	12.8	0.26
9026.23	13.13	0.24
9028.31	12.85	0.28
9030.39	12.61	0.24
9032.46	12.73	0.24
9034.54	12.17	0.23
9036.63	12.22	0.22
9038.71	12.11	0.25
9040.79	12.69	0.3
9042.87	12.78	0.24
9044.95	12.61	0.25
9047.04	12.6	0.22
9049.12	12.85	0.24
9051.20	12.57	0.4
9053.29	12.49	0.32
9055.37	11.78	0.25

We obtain 12.5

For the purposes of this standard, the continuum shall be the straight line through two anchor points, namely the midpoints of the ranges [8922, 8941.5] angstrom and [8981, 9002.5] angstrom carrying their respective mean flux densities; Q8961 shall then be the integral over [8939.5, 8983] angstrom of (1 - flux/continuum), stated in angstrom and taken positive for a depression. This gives 0.3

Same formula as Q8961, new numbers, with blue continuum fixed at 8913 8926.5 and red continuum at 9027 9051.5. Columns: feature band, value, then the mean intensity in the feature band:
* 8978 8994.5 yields 0.2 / 12.4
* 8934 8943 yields 0.0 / 12.5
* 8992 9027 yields 0.1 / 12.5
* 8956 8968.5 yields 0.0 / 12.5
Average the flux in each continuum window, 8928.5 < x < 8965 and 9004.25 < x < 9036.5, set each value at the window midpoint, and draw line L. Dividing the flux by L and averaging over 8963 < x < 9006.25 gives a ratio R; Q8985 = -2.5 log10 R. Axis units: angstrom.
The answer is 0.00 mag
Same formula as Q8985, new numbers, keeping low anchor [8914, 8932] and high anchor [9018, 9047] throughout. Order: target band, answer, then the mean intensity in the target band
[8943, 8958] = 0.02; 12.3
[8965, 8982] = 0.01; 12.5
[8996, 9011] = -0.01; 12.7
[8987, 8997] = 0.03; 12.2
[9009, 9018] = 0.01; 12.4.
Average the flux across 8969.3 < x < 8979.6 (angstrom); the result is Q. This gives 12.4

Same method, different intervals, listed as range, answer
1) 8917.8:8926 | 12.6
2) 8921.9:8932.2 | 12.7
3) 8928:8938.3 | 12.7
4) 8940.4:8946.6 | 12.4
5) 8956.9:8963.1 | 12.7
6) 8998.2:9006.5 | 12.7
